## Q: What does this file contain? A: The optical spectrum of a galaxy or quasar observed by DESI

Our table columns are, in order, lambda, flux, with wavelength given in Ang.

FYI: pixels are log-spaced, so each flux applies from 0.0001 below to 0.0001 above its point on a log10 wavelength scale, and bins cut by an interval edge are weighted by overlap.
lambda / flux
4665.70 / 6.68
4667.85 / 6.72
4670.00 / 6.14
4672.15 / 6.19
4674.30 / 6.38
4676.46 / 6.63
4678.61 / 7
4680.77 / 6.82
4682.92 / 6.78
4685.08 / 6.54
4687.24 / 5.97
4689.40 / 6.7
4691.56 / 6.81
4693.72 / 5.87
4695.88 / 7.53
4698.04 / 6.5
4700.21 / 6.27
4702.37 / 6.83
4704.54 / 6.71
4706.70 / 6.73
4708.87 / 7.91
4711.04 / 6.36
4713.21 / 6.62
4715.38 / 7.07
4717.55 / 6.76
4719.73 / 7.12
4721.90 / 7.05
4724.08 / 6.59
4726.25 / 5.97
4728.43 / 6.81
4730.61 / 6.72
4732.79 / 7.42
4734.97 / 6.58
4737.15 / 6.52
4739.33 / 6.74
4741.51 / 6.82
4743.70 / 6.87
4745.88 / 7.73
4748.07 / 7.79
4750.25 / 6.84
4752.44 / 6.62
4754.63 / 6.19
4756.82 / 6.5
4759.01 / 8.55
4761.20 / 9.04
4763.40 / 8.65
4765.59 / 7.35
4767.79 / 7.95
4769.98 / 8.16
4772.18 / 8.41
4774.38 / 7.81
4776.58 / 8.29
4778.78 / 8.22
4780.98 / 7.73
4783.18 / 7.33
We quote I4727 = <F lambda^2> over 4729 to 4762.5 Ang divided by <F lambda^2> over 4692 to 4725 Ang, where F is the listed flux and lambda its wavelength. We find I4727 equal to 1.07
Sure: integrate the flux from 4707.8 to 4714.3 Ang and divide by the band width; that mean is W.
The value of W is 6.96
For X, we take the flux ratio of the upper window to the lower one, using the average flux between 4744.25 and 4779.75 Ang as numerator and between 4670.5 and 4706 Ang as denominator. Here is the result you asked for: 1.2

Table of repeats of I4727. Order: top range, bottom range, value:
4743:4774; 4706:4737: 1.14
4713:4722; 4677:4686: 1.04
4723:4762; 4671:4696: 1.09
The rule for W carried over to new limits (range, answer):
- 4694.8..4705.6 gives 6.77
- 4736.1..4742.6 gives 6.7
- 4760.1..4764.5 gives 8.84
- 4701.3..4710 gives 7.04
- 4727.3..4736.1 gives 6.87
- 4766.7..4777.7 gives 8.12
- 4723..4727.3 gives 6.29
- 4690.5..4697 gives 6.74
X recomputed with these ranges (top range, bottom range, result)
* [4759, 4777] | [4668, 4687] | 1.26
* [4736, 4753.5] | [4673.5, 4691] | 1.06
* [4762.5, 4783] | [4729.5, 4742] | 1.18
